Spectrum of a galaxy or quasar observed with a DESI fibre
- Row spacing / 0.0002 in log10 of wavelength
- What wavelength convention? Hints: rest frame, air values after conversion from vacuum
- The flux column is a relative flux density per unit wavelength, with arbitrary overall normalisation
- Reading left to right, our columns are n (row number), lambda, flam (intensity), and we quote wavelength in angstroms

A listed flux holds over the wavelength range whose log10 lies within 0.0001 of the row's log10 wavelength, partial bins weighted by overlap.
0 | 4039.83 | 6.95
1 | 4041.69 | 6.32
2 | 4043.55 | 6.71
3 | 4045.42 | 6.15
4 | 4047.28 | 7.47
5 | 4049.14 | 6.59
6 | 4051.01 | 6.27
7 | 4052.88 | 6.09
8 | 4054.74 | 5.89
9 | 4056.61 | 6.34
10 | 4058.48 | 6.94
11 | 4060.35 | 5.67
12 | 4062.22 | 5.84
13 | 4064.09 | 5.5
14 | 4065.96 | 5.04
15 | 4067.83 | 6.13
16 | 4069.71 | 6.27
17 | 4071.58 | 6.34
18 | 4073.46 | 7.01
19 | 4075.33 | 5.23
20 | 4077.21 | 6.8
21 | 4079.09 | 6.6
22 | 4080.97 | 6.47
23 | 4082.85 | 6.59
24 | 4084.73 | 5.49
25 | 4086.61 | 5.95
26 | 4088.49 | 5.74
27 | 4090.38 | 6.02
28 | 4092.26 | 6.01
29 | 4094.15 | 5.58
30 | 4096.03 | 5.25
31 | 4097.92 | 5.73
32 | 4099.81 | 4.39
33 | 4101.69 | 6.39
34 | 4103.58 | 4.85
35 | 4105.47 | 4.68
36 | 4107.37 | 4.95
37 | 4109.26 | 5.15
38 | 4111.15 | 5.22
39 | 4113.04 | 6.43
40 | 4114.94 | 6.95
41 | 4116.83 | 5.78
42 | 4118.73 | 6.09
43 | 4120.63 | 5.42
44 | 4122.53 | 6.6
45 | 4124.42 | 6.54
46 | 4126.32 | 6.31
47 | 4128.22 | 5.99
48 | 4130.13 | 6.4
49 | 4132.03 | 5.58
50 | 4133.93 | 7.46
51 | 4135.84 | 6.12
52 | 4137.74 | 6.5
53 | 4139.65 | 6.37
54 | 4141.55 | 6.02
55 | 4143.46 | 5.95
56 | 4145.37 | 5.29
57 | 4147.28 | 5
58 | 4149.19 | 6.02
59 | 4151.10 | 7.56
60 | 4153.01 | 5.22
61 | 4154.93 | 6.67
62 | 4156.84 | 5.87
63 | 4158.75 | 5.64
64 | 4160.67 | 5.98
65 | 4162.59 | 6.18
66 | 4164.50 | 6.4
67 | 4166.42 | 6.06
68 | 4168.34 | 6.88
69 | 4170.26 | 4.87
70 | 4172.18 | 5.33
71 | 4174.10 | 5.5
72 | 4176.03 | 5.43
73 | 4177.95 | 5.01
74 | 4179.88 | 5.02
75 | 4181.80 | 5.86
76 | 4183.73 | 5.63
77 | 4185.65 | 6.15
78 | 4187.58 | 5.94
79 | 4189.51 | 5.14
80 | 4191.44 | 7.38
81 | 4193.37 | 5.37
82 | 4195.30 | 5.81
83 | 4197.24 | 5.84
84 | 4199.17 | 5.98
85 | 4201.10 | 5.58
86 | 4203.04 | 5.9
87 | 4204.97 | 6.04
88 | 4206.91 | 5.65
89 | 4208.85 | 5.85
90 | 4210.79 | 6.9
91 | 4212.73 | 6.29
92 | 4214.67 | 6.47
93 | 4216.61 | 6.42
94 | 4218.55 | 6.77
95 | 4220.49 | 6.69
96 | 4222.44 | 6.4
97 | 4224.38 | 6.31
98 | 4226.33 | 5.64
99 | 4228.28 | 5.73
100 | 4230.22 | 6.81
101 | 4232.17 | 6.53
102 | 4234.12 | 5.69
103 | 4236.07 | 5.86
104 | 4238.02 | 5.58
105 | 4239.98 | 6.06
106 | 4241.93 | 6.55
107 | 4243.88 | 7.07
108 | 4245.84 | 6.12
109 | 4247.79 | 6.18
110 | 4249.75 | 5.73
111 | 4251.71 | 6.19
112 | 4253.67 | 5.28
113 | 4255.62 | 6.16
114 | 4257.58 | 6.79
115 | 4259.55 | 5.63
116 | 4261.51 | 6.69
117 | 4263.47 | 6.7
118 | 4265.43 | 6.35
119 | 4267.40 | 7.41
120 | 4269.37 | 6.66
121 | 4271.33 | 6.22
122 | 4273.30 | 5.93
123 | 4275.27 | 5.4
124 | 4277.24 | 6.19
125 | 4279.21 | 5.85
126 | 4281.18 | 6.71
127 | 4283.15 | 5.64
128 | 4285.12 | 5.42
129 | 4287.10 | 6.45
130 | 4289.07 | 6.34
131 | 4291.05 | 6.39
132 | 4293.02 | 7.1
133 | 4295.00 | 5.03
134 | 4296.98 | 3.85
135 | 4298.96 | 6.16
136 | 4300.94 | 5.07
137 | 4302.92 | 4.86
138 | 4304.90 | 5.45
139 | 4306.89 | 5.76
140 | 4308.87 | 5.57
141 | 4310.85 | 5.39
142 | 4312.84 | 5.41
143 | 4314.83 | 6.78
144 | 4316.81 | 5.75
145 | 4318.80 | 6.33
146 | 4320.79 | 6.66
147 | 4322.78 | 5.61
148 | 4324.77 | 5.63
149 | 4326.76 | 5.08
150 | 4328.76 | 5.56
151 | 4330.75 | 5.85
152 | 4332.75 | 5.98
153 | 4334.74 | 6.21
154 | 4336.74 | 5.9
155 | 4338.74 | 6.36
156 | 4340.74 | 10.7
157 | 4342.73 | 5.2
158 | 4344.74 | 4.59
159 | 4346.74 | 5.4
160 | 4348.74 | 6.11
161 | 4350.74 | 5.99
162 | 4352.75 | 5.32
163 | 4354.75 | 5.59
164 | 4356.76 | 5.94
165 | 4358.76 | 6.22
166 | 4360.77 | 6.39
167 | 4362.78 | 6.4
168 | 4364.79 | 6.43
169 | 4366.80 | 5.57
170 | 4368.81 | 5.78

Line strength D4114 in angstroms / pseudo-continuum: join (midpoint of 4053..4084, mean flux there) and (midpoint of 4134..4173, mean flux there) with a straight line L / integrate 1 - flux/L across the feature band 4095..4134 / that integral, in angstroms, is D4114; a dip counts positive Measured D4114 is 2.0 angstroms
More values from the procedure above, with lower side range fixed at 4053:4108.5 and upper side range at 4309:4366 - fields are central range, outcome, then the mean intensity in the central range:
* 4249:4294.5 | -1.83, 6.22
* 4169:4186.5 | 1.40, 5.44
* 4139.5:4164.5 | -0.37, 5.99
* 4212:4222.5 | -1.03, 6.52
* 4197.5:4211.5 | -0.07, 5.96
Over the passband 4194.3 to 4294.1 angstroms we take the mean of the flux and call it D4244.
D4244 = 6.19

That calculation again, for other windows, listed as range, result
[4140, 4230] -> 5.96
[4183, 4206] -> 5.9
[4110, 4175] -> 6.06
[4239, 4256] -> 6.15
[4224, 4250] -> 6.14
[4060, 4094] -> 6.03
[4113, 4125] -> 6.24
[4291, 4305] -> 5.43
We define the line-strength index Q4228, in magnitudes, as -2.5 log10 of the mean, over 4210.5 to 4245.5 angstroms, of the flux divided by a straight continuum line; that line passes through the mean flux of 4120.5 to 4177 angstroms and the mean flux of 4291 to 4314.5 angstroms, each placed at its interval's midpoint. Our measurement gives -0.10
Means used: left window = 6.05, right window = 5.5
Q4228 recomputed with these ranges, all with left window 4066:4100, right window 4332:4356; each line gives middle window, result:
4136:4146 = -0.01 mag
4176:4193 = 0.06 mag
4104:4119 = 0.07 mag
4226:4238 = 0.00 mag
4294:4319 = 0.12 mag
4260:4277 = -0.05 mag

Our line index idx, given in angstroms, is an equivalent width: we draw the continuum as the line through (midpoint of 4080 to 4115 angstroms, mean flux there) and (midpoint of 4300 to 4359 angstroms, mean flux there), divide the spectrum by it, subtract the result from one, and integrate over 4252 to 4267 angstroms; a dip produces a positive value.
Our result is -1.2 angstroms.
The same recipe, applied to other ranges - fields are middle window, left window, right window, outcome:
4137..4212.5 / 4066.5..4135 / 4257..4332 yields 0.62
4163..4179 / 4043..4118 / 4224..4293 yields 0.99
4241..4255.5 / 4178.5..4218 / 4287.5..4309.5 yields -0.92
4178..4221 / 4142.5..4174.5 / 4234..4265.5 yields 0.17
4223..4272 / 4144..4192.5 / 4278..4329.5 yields -3.74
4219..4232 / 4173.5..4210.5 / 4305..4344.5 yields -1.04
